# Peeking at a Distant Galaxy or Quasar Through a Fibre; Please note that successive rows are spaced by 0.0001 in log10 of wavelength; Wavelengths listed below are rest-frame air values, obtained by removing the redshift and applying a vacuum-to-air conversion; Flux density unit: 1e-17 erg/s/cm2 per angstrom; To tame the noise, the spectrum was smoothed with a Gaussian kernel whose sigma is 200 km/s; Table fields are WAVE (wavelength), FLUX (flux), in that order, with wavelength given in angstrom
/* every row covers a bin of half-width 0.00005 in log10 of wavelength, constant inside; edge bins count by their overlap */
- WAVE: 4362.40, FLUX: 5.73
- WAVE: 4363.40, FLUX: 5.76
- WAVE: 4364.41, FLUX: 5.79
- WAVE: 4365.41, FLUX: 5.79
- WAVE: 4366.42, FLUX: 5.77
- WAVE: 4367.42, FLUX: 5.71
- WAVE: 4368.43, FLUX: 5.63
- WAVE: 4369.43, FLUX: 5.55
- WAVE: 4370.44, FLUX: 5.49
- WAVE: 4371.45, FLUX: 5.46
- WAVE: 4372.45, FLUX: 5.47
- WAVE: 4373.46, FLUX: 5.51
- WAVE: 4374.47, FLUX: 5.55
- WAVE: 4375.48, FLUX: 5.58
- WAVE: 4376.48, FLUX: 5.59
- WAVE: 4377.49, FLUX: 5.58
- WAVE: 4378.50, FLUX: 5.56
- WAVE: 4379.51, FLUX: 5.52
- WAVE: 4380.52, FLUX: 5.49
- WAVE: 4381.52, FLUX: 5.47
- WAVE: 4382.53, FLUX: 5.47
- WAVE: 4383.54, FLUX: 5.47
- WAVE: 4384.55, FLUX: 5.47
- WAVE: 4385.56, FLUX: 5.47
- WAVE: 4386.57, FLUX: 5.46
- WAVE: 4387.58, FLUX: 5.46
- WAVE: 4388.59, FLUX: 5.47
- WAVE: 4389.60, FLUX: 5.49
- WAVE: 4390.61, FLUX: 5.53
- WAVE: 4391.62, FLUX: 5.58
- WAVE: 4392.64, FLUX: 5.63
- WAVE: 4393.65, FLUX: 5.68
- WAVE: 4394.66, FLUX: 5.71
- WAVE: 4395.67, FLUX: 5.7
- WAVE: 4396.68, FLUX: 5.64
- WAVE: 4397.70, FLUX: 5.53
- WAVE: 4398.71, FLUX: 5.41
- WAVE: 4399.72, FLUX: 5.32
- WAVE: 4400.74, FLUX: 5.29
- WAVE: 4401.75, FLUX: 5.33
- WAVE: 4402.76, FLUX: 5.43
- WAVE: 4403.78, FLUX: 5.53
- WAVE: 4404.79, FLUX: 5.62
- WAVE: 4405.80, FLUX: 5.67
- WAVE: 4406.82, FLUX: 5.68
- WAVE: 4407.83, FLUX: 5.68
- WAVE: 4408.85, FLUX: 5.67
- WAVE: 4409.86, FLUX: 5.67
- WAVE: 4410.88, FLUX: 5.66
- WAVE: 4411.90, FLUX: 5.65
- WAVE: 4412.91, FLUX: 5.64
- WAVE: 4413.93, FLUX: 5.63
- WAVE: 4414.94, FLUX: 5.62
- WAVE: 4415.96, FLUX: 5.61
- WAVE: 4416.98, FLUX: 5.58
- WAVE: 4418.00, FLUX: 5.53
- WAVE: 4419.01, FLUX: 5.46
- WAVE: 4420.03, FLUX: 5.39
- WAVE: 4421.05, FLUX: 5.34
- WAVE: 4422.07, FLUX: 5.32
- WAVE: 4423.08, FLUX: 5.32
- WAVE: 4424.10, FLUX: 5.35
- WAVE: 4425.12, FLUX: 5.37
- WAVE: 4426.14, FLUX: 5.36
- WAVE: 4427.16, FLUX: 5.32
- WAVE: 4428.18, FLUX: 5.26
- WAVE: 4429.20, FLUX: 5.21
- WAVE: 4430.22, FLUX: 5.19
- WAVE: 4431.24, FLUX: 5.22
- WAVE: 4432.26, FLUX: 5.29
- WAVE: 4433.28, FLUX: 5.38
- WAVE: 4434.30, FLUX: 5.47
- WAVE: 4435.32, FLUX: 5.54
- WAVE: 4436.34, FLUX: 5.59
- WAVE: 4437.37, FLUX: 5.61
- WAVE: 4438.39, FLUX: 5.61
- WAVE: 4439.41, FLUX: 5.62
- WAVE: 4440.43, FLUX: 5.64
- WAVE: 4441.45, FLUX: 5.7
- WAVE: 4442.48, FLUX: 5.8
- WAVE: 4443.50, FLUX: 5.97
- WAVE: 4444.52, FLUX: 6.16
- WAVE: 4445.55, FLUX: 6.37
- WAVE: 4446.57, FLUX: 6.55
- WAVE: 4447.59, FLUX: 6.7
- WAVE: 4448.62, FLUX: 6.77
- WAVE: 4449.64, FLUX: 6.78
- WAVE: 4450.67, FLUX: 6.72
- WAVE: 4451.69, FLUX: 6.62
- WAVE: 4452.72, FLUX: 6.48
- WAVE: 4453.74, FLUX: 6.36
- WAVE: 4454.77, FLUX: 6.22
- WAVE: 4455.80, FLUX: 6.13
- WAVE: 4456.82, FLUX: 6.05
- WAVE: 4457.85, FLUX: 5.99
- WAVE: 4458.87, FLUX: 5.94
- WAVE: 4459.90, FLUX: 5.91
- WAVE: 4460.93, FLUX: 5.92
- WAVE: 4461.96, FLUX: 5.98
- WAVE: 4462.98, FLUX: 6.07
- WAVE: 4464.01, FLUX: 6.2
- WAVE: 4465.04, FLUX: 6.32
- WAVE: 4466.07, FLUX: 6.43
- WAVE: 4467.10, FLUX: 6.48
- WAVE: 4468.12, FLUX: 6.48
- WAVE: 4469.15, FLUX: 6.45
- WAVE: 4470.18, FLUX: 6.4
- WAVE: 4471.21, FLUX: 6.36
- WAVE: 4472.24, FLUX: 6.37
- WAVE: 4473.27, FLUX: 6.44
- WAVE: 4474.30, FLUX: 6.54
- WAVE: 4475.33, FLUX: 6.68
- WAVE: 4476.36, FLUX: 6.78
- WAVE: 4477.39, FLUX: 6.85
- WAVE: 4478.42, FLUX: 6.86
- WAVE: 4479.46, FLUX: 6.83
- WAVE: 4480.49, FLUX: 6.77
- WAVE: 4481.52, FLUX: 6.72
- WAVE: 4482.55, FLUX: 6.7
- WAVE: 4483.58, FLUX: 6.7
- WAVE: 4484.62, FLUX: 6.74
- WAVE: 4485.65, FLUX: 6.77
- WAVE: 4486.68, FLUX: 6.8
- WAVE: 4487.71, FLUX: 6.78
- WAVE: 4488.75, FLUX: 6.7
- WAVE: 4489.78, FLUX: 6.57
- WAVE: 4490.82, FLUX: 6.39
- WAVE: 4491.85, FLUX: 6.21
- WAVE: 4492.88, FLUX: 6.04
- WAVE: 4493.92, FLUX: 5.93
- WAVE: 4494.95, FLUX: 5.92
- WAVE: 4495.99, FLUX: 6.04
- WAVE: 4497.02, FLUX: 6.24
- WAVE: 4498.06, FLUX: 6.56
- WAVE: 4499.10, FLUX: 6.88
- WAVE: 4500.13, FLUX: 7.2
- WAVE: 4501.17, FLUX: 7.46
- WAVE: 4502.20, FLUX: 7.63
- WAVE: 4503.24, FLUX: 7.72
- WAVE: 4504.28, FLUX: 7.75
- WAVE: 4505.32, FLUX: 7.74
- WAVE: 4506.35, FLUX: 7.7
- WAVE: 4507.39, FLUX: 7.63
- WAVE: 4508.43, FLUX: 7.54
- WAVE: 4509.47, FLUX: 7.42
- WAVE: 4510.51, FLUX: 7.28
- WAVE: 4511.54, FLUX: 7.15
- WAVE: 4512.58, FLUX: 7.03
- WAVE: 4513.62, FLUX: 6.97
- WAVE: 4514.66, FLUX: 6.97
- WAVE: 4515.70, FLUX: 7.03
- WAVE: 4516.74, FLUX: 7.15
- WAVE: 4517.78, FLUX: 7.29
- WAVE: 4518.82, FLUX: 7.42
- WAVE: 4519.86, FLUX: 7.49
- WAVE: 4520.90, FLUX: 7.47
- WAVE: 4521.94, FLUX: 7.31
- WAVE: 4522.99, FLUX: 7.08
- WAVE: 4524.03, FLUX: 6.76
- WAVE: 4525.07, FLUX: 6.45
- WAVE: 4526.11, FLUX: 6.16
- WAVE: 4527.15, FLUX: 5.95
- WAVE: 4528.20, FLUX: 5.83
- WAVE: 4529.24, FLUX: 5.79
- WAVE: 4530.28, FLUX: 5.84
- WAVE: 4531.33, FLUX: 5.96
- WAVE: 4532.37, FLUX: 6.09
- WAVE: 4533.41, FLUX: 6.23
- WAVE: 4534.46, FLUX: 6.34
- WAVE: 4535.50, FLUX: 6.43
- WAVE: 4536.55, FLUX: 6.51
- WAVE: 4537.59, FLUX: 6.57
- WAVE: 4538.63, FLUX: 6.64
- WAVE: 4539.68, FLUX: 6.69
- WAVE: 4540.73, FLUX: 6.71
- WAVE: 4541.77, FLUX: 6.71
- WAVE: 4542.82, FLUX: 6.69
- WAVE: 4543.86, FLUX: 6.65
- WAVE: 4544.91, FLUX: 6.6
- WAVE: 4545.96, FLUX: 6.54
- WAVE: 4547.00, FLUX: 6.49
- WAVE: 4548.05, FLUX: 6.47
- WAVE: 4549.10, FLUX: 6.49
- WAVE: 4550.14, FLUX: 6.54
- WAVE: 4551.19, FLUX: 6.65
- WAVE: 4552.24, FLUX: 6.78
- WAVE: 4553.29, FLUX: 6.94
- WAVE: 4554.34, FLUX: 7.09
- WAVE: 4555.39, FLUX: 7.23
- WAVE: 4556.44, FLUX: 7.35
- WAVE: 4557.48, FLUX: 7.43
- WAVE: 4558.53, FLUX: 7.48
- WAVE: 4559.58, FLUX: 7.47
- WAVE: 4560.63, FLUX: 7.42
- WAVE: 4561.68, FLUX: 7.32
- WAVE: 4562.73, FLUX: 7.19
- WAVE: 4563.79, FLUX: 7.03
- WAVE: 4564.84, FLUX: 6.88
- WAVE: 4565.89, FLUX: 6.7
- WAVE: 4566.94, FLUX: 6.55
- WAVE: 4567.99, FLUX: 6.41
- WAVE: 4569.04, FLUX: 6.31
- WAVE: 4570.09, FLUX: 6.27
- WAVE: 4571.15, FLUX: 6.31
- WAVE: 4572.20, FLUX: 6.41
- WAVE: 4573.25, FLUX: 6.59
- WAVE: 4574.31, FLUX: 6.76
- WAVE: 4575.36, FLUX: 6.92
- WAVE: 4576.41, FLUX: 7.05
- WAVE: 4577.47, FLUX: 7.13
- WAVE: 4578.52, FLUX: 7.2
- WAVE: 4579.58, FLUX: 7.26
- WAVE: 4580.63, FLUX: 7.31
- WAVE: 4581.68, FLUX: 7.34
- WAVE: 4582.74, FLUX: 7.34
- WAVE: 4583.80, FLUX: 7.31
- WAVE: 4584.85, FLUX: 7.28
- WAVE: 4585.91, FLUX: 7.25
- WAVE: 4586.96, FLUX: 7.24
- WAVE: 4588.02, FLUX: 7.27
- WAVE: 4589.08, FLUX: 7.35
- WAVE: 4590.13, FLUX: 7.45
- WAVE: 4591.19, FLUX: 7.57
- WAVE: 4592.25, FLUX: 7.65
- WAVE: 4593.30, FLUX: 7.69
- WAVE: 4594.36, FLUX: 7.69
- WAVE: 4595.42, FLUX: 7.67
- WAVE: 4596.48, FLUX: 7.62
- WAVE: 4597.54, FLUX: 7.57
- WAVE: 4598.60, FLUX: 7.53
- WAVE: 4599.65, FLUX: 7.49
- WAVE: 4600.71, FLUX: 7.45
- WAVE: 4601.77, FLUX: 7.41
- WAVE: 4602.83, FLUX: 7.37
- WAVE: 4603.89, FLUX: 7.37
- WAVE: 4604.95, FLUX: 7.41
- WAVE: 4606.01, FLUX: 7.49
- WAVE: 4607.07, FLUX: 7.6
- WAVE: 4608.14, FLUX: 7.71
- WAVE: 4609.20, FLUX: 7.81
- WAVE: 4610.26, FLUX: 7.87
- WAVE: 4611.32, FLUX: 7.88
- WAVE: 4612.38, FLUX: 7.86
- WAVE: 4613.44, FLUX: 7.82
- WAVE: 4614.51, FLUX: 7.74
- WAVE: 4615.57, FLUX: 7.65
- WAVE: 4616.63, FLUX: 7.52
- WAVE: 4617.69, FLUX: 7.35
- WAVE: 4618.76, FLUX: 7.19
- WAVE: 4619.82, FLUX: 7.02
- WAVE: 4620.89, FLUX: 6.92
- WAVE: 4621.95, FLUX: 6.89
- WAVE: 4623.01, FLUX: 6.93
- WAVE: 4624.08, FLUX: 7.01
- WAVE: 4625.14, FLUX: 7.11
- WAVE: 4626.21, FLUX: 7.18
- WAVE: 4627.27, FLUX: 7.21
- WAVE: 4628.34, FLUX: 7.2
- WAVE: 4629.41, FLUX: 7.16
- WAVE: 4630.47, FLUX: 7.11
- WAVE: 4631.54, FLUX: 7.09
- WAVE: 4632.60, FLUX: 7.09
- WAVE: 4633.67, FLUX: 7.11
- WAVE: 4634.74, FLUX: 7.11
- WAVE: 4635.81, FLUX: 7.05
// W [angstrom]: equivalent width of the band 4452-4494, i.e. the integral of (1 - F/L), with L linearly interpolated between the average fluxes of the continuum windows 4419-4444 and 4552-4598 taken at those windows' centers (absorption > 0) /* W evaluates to -3.5 angstrom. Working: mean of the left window 5.45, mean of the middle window 6.43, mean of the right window 7.14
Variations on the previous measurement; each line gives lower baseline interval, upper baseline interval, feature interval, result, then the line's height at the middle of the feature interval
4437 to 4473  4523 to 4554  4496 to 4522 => -3.65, 6.36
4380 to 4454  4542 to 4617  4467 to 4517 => -3.64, 6.36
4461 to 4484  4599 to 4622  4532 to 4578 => 2.27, 7.1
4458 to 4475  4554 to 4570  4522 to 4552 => 1.74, 6.84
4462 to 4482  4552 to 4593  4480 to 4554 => 0.13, 6.77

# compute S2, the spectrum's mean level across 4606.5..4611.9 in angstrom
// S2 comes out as 7.77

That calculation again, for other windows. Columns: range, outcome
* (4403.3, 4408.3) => 5.65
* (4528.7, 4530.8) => 5.83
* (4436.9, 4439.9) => 5.62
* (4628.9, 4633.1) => 7.13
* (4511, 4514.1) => 7.07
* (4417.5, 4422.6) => 5.42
